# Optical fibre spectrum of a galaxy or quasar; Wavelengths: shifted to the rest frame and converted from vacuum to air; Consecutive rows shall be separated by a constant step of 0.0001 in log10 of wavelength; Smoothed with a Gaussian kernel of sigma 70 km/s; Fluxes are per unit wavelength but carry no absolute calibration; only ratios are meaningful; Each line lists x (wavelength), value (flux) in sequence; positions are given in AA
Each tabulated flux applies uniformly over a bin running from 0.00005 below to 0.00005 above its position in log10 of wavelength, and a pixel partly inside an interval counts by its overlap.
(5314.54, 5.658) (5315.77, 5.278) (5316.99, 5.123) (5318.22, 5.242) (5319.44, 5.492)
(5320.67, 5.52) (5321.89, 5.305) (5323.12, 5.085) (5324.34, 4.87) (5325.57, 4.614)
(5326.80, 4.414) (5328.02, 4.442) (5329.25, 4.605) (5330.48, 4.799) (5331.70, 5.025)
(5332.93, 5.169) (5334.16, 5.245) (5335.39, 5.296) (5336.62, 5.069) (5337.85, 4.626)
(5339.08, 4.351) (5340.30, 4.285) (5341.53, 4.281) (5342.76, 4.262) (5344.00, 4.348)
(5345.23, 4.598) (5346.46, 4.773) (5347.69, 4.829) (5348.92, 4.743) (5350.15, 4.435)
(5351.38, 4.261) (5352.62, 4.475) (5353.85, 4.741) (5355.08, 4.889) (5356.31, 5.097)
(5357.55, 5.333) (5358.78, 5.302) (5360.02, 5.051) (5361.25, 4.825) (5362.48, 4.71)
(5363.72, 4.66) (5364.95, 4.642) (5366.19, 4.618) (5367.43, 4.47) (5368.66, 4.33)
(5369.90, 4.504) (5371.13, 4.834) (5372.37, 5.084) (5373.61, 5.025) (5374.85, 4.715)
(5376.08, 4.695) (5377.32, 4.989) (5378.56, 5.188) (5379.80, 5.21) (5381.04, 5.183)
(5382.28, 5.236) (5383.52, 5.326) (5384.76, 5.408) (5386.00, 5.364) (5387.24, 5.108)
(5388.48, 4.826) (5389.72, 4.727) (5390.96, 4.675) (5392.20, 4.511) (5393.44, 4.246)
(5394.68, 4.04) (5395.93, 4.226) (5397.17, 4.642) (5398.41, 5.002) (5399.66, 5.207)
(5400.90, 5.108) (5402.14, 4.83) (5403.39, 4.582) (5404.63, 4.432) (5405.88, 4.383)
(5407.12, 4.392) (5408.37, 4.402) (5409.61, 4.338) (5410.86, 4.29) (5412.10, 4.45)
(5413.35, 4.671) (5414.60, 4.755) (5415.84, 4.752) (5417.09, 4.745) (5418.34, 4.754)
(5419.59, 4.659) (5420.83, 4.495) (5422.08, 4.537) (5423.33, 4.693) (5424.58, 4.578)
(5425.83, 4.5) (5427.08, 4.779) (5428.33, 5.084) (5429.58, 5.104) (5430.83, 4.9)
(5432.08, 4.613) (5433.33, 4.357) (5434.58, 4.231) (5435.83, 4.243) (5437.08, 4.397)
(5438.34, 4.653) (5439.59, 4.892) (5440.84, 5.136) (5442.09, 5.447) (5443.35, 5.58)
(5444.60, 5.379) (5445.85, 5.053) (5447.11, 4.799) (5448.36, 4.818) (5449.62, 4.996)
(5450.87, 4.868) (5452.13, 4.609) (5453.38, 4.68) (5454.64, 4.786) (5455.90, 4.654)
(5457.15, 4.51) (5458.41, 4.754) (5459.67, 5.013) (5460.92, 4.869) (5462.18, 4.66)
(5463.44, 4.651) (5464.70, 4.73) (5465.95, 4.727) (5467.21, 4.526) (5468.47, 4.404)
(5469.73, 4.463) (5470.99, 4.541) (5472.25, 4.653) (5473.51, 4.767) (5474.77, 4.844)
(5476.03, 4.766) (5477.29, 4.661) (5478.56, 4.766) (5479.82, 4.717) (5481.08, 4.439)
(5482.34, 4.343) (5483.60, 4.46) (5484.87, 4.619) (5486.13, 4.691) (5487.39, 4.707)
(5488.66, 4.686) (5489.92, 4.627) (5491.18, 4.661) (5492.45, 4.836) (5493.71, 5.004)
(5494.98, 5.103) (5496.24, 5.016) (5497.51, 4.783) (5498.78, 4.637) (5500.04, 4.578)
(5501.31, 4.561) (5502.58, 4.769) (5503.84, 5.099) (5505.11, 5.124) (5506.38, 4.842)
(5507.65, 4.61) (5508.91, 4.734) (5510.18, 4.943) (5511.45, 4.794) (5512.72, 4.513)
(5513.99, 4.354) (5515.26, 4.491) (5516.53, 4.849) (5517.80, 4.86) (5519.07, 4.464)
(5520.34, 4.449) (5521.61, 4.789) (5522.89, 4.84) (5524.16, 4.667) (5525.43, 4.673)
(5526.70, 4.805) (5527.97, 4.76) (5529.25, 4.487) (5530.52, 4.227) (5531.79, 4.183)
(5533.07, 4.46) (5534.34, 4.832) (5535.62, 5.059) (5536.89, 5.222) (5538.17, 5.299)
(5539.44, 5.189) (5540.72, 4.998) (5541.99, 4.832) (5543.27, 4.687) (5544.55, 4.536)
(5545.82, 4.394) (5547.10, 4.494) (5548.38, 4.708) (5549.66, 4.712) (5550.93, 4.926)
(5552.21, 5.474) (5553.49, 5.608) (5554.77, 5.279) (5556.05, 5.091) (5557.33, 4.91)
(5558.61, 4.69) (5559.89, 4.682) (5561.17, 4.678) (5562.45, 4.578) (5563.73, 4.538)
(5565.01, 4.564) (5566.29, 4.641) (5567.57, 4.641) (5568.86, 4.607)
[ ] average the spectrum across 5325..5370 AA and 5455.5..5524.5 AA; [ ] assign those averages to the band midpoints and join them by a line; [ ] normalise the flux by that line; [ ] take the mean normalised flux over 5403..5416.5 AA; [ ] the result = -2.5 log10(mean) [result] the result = 0.05 mag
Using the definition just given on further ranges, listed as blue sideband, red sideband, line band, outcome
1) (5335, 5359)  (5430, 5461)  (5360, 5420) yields 0.00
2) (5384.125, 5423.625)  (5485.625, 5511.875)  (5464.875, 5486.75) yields 0.04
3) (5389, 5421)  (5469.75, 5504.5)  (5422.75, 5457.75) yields -0.04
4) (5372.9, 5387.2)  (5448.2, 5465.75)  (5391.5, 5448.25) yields 0.05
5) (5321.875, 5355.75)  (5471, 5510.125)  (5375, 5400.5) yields -0.04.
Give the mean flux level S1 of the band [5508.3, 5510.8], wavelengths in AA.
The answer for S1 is 4.84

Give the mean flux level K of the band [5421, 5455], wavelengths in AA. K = 4.8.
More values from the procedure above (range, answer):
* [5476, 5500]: 4.71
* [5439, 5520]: 4.76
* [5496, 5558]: 4.79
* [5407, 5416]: 4.5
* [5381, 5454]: 4.75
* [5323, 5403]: 4.79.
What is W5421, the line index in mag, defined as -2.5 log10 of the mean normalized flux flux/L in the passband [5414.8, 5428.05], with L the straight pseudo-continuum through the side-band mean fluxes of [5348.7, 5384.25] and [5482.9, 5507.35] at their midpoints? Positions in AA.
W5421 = 0.04 mag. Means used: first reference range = 4.85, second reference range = 4.77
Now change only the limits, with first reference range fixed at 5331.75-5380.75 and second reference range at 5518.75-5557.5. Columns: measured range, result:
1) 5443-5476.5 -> 0.00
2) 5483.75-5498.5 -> 0.01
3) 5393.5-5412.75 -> 0.06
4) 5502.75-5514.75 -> 0.01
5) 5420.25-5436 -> 0.04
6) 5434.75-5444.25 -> -0.02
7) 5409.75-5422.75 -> 0.04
